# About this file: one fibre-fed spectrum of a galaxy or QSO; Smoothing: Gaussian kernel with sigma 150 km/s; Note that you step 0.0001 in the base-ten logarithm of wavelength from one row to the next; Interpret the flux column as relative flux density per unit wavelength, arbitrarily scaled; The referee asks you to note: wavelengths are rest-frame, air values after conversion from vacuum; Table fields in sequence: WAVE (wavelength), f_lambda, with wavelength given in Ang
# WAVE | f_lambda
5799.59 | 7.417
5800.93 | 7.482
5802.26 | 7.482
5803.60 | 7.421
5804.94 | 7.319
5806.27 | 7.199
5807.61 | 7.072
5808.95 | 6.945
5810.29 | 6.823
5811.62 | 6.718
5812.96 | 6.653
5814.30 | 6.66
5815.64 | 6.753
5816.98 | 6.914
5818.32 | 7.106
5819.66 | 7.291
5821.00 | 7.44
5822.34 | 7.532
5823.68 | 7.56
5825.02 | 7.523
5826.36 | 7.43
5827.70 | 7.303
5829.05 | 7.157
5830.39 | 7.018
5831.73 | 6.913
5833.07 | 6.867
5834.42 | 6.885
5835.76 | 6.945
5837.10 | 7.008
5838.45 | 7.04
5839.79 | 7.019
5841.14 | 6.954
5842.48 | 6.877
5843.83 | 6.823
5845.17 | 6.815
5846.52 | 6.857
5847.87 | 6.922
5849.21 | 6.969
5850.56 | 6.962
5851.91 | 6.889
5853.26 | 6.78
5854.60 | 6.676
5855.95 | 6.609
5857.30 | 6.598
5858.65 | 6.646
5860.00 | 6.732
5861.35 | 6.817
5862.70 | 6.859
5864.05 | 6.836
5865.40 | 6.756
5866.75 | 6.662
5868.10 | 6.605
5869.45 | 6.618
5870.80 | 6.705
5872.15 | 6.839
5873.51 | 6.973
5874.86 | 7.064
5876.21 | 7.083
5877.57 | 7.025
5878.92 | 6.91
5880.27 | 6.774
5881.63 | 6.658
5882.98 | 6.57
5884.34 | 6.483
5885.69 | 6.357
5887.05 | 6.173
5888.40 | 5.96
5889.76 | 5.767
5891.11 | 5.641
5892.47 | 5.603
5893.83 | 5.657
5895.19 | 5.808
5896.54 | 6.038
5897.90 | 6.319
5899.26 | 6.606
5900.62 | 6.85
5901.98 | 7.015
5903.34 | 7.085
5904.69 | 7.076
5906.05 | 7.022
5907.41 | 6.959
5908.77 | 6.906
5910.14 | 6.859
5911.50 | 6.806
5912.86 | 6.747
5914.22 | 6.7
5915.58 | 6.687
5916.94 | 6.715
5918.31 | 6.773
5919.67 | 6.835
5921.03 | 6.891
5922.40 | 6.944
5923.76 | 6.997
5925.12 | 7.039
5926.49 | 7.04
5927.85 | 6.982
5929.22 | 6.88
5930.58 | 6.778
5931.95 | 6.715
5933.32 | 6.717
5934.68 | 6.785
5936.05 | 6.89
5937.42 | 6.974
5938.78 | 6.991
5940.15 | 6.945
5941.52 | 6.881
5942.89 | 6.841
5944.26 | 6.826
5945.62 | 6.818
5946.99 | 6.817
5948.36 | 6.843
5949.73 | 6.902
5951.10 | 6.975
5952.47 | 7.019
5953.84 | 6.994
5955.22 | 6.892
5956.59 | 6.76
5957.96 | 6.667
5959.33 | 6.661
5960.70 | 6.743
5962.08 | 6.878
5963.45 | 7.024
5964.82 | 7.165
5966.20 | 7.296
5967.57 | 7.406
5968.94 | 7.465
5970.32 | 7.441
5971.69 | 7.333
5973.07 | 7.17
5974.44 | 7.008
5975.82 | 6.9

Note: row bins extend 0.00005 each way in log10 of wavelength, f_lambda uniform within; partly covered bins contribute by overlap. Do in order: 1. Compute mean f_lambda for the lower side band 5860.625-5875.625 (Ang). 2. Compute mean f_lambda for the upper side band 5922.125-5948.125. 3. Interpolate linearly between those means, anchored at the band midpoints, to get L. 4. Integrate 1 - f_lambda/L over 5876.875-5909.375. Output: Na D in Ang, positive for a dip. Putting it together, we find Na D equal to 1.7 Ang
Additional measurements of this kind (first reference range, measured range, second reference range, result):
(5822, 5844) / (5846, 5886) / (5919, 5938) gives 1.45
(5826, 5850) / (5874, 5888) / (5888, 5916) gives -0.10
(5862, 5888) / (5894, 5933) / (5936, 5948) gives 0.27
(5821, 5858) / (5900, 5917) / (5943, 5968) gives 0.17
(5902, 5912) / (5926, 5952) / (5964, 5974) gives 0.99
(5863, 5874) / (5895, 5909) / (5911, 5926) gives 0.17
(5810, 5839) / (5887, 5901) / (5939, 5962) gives 1.88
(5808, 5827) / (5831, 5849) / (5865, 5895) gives -0.12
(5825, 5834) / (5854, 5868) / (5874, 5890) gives 0.20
